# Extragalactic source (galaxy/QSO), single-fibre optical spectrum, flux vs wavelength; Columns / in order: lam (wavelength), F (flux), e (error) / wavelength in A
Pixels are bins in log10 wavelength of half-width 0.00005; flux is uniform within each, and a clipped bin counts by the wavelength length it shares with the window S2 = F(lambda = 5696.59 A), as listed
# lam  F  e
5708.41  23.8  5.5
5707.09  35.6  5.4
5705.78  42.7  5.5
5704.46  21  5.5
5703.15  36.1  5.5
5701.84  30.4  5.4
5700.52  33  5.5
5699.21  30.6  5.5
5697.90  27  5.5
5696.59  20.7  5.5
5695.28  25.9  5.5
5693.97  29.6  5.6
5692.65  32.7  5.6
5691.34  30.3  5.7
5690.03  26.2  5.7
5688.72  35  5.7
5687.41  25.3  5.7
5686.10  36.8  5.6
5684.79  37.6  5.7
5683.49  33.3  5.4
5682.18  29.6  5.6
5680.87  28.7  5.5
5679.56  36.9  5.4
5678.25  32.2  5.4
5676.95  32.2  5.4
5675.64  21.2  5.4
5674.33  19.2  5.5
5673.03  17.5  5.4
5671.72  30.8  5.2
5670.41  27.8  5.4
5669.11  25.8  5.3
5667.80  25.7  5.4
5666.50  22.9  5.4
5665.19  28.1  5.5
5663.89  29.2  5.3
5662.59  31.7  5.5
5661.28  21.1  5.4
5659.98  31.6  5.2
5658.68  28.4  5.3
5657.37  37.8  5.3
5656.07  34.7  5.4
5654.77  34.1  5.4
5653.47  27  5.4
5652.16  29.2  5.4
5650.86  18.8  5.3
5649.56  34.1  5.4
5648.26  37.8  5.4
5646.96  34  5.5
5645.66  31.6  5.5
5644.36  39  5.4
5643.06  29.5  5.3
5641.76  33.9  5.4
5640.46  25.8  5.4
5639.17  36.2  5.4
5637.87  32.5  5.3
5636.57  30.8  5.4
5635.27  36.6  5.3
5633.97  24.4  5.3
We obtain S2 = 20.7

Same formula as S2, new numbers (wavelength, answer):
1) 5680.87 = 28.7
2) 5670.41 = 27.8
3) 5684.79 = 37.6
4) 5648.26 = 37.8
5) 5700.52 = 33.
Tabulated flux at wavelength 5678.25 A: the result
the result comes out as 32.2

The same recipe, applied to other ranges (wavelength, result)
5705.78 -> 42.7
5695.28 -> 25.9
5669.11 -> 25.8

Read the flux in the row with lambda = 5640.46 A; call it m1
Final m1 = 25.8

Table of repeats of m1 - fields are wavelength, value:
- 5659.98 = 31.6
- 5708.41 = 23.8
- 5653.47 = 27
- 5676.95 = 32.2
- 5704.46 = 21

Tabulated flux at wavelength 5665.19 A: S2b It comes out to 28.1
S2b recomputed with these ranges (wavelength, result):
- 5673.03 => 17.5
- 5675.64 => 21.2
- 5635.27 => 36.6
